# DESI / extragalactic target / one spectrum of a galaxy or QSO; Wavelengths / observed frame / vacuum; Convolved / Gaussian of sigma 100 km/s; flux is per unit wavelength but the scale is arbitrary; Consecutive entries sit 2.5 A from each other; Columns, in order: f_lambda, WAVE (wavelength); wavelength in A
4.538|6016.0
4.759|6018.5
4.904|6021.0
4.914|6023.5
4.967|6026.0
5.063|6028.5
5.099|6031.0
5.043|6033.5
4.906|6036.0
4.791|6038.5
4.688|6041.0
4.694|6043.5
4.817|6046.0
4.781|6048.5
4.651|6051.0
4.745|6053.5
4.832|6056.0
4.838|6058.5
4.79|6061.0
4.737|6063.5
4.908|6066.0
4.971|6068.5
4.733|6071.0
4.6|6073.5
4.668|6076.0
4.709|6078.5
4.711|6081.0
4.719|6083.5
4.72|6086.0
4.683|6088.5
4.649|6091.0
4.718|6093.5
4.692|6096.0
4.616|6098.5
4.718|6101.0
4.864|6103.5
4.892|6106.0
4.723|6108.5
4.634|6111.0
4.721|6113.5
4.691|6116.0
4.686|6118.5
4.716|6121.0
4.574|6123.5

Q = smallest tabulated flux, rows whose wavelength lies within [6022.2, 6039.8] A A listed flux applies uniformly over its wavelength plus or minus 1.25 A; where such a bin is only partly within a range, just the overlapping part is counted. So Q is 4.791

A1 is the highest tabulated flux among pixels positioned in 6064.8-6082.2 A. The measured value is 4.971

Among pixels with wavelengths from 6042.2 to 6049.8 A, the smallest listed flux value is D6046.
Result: 4.694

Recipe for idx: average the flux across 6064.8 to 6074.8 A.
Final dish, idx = 4.8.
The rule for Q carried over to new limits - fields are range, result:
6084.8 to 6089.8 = 4.683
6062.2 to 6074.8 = 4.6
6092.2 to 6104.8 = 4.616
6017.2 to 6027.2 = 4.759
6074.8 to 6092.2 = 4.649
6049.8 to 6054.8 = 4.651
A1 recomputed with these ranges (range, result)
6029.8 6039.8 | 5.099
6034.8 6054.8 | 4.906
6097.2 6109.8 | 4.892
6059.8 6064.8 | 4.79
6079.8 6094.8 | 4.72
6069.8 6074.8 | 4.733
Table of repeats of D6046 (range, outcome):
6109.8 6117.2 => 4.634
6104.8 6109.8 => 4.723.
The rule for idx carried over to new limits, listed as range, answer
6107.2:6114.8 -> 4.69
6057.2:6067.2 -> 4.82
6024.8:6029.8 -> 5.02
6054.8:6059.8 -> 4.83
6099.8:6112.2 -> 4.77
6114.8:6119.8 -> 4.69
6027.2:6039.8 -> 4.98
